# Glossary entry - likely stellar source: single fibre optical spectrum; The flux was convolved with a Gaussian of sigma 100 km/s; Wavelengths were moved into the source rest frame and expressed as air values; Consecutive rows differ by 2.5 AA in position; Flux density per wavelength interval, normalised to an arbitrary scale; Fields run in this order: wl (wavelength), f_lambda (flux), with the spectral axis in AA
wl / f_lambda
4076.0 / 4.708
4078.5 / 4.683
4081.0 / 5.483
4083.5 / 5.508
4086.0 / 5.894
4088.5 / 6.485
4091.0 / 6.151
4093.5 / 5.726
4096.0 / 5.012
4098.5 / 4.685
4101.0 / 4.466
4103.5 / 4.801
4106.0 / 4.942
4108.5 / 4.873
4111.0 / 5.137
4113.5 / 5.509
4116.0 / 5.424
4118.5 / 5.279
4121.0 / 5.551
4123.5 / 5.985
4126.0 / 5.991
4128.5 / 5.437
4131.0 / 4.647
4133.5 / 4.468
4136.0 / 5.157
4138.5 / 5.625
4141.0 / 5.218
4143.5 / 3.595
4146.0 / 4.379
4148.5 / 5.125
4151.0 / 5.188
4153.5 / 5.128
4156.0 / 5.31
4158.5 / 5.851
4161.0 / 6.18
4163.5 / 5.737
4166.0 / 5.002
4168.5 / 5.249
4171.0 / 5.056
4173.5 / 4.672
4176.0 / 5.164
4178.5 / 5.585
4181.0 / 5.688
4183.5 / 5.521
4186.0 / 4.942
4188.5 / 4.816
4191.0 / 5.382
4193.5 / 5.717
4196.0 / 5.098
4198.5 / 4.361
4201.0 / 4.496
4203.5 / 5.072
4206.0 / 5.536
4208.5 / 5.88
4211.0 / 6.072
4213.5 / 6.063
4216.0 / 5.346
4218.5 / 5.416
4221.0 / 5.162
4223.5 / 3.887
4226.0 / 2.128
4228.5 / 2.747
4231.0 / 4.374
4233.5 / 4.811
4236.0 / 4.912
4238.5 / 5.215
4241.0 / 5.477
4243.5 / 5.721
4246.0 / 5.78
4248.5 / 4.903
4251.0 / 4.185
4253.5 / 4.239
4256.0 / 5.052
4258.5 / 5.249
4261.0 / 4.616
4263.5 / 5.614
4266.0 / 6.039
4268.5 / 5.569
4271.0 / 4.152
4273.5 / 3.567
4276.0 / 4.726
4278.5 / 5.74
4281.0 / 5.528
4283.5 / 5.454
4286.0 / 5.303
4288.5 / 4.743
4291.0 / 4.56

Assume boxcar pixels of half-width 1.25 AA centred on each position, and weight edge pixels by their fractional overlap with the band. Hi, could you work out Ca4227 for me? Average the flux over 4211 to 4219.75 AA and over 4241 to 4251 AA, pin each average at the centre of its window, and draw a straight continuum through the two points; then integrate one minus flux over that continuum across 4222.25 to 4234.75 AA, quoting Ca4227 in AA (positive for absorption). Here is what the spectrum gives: 4.36 AA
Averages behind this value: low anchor 5.67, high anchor 5.31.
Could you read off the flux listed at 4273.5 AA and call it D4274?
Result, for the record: 3.567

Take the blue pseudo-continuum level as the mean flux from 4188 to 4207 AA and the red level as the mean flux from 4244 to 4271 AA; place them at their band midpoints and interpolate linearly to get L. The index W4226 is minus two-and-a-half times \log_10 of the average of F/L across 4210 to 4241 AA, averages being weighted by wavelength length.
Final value 0.08 mag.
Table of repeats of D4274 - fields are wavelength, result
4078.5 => 4.683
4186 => 4.942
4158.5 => 5.851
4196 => 5.098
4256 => 5.052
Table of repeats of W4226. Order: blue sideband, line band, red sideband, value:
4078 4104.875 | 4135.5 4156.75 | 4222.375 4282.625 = 0.05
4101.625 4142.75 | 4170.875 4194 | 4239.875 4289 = -0.02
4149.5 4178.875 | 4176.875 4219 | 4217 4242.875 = -0.10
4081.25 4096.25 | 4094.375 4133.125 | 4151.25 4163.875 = 0.11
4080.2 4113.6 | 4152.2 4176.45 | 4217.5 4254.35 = -0.08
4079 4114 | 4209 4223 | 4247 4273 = -0.10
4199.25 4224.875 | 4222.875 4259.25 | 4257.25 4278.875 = 0.12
